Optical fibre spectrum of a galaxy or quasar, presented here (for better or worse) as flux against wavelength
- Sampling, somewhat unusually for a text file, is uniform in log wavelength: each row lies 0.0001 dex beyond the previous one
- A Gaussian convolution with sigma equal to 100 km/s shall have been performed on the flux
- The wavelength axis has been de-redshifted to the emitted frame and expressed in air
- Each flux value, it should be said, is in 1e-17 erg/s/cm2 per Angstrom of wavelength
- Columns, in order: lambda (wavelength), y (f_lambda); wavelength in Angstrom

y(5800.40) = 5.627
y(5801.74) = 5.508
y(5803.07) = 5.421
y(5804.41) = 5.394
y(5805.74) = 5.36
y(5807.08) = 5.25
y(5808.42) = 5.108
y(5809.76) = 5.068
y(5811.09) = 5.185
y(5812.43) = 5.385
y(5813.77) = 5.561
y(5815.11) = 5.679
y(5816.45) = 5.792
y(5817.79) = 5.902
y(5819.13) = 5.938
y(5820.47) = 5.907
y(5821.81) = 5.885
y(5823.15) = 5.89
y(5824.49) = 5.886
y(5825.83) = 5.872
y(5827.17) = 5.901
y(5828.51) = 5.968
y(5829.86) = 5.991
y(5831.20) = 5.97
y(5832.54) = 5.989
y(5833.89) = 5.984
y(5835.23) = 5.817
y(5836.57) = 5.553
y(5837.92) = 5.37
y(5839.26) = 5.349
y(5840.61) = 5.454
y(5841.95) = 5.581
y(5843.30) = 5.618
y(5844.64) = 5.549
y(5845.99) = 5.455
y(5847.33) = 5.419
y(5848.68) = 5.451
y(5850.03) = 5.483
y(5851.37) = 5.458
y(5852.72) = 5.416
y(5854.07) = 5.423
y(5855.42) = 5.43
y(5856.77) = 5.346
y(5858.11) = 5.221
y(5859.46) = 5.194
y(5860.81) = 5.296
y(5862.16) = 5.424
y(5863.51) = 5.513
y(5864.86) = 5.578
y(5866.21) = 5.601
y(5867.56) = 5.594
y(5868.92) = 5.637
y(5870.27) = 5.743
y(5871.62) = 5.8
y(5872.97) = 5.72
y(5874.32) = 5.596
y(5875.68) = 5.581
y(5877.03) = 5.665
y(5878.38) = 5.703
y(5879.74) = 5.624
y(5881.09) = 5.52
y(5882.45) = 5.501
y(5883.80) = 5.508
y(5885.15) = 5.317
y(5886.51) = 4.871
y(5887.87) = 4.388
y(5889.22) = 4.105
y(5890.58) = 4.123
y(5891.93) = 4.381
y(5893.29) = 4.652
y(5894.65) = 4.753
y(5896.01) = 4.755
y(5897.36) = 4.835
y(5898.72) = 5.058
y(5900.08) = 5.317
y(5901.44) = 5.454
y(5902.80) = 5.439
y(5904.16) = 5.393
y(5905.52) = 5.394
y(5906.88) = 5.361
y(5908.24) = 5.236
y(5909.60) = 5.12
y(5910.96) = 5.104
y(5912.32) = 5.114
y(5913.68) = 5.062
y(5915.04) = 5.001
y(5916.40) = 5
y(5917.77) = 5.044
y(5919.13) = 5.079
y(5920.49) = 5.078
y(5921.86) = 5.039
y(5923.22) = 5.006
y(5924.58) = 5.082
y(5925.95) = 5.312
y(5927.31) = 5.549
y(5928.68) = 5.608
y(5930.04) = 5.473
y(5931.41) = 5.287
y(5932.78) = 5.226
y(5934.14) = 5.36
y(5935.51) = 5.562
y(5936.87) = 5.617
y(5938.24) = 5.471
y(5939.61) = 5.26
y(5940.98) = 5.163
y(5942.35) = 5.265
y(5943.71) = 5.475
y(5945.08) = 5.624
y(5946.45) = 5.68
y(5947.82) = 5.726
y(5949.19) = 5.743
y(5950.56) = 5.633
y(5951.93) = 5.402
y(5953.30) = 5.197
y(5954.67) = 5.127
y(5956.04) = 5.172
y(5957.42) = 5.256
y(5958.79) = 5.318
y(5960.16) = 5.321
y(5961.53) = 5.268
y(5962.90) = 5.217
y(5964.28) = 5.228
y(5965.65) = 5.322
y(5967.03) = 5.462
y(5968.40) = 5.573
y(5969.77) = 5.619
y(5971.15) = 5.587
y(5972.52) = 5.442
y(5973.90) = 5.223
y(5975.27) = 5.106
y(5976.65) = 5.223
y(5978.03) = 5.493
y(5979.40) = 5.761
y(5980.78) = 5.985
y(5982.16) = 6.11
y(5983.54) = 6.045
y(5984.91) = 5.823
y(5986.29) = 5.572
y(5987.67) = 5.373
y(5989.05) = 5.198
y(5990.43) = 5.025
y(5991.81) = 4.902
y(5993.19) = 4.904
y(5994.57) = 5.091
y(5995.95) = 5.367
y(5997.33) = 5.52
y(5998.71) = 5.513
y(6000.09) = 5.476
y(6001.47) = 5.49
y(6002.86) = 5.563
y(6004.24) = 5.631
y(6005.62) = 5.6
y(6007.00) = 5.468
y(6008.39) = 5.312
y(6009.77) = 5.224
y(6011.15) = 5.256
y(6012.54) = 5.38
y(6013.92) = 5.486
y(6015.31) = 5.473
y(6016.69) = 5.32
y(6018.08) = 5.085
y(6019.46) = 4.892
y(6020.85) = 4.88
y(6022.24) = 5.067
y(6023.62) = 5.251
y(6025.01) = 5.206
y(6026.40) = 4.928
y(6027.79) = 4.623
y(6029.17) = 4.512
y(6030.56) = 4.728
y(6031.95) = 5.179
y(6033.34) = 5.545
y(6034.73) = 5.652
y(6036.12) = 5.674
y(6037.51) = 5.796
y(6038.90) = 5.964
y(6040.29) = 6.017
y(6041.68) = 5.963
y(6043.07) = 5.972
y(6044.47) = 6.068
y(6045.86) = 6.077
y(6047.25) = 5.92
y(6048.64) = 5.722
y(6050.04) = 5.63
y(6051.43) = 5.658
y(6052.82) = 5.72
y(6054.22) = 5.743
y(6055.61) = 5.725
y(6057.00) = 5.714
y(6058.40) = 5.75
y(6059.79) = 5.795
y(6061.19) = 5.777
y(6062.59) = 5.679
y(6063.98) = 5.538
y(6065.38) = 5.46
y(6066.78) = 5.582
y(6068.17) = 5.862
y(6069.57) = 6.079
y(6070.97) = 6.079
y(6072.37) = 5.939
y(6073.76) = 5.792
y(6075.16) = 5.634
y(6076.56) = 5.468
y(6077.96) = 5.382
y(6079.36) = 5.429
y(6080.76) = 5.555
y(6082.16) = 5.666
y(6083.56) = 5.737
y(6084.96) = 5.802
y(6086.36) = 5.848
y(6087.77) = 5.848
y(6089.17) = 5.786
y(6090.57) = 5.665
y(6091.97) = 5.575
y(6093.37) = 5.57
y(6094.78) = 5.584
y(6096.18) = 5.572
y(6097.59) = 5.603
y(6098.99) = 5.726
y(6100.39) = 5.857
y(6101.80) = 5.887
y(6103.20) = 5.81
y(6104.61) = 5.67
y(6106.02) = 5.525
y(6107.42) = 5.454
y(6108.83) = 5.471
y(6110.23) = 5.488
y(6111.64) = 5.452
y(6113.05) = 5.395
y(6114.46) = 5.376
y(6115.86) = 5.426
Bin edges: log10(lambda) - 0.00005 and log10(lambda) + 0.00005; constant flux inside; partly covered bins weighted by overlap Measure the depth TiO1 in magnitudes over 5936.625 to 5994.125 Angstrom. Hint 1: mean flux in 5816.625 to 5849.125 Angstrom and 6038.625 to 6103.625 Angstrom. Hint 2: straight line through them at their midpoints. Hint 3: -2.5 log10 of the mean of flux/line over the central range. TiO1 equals 0.06 mag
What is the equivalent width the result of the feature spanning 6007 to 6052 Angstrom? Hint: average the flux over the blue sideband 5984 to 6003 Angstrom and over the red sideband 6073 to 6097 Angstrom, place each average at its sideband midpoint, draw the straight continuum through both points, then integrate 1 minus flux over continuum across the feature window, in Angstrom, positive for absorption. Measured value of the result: 0.4 Angstrom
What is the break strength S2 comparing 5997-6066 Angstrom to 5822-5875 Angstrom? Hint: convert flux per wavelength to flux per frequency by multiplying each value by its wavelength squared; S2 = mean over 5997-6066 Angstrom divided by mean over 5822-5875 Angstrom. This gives 1.04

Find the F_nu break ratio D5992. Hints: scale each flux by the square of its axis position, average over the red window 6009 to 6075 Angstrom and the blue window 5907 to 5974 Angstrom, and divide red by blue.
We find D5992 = 1.08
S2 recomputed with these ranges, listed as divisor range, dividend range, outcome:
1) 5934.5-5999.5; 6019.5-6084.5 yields 1.06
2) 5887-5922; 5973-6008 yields 1.13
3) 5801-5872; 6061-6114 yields 1.10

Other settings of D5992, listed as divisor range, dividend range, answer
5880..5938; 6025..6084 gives 1.15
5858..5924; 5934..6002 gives 1.07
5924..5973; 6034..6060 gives 1.11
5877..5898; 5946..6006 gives 1.13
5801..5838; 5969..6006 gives 1.02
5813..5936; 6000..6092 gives 1.09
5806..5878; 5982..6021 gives 1.01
